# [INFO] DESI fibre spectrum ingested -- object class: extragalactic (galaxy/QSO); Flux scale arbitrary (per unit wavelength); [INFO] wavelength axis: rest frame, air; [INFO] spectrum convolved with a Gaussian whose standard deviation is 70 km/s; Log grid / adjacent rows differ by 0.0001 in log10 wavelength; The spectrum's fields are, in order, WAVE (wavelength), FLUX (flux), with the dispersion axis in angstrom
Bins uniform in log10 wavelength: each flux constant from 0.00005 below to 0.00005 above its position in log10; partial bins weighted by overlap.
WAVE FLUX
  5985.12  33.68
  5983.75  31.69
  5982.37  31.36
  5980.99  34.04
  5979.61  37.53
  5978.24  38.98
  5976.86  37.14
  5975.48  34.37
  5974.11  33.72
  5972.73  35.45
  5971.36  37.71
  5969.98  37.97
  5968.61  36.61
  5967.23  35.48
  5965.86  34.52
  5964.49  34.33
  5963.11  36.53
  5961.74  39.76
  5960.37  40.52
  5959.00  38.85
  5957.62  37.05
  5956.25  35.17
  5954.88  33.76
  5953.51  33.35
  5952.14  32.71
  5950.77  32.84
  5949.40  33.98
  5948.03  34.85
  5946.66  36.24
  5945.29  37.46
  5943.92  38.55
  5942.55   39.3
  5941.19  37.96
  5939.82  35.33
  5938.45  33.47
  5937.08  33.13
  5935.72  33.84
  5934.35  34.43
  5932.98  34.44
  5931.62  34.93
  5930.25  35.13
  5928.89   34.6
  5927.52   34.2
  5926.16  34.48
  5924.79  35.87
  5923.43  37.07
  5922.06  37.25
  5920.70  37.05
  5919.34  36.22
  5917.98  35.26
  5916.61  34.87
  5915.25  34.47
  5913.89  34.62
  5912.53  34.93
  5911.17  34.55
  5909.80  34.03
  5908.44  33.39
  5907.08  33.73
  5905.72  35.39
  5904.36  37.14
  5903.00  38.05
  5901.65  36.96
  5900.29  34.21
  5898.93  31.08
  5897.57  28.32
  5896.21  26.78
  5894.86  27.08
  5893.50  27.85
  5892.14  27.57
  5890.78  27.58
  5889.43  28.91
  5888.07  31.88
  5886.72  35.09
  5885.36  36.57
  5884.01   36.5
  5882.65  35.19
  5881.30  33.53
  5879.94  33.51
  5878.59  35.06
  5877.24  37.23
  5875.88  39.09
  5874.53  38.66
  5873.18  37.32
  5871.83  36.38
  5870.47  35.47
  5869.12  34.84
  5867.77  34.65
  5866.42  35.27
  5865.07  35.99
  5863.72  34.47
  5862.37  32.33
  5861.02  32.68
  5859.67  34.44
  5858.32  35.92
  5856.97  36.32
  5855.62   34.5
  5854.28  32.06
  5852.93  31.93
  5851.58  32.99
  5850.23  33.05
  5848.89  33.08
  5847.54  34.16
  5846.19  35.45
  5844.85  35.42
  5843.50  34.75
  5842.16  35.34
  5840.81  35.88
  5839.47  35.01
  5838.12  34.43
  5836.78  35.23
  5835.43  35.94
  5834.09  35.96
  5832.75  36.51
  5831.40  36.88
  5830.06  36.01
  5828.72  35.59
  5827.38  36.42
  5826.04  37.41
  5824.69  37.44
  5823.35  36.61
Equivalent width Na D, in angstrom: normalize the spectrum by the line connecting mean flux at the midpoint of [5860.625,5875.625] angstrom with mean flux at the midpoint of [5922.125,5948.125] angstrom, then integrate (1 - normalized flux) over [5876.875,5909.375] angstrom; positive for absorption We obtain 2.45 angstrom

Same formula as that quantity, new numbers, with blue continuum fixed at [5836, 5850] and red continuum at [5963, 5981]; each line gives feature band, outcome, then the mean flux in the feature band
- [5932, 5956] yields 0.5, 35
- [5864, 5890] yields -0.1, 35.3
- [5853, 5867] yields 0.3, 34.3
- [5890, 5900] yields 2.0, 28.3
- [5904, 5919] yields 0.3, 34.7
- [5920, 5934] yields 0.1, 35.5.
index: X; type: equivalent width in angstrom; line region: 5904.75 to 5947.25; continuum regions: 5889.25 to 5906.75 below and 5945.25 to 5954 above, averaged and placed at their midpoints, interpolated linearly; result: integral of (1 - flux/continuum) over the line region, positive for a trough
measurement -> -3.1 angstrom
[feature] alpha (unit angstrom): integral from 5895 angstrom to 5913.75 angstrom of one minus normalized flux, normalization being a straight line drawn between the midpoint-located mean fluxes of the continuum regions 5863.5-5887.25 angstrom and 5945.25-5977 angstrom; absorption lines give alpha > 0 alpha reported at 1.2 angstrom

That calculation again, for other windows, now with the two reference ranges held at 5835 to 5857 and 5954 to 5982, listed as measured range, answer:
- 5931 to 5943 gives 0.3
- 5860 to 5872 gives 0.0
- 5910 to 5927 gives 0.0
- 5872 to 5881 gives -0.5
